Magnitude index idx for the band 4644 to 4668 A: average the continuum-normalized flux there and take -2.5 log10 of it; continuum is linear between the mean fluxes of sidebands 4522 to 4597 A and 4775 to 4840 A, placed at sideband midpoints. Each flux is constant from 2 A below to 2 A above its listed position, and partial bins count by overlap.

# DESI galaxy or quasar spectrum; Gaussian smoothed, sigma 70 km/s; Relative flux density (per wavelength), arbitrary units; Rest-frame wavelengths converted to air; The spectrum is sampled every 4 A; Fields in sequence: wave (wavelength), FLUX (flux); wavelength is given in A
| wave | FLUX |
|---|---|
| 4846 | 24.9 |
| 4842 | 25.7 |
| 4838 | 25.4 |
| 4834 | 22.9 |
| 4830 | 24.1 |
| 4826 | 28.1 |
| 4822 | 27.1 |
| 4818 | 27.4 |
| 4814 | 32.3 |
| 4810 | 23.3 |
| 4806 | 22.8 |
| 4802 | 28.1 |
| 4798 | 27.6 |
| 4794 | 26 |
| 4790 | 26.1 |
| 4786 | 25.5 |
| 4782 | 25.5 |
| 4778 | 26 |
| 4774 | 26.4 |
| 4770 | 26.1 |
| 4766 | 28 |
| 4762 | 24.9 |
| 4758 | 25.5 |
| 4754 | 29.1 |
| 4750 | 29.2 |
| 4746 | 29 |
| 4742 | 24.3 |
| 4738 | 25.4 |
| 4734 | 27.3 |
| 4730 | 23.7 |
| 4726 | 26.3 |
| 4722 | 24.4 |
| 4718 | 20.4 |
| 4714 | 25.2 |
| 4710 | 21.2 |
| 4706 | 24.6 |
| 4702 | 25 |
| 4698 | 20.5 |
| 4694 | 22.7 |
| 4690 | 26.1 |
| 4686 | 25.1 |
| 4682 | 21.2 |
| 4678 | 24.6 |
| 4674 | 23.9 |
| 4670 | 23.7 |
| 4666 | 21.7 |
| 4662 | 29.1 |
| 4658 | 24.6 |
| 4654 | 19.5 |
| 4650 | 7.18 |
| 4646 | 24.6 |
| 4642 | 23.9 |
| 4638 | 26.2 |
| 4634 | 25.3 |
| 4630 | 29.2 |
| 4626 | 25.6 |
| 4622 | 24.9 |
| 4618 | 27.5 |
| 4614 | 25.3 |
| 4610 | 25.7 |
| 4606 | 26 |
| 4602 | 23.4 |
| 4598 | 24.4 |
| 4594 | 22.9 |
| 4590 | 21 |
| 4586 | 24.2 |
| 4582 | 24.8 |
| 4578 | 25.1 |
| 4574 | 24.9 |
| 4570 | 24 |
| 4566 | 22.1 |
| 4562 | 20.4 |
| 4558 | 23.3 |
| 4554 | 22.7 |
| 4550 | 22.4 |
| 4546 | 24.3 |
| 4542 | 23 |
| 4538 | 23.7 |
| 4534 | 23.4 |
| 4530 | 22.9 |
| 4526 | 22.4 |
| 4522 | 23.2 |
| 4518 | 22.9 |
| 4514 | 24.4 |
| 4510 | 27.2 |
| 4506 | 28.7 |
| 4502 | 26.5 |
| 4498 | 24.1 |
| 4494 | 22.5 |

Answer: 0.16 mag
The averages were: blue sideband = 23.2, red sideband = 26.1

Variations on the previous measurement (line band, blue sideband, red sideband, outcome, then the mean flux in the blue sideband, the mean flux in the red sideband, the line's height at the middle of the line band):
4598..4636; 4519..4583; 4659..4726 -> -0.10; 23.3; 23.8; 23.5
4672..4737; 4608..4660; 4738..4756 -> 0.10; 23.8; 27.6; 26.2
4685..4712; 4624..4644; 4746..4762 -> 0.15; 26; 27.7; 26.9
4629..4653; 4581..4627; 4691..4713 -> 0.08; 24.6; 23.1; 24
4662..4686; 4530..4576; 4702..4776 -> 0.05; 23.1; 25.6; 24.7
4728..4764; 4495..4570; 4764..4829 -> -0.02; 23.7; 26.6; 26.1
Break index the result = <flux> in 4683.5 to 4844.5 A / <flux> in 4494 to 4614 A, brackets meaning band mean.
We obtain 1.07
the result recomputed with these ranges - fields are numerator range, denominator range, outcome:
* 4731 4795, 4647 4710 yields 1.17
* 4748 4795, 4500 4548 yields 1.09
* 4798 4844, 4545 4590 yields 1.12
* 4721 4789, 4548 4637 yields 1.08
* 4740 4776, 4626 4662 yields 1.17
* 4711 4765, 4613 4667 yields 1.07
